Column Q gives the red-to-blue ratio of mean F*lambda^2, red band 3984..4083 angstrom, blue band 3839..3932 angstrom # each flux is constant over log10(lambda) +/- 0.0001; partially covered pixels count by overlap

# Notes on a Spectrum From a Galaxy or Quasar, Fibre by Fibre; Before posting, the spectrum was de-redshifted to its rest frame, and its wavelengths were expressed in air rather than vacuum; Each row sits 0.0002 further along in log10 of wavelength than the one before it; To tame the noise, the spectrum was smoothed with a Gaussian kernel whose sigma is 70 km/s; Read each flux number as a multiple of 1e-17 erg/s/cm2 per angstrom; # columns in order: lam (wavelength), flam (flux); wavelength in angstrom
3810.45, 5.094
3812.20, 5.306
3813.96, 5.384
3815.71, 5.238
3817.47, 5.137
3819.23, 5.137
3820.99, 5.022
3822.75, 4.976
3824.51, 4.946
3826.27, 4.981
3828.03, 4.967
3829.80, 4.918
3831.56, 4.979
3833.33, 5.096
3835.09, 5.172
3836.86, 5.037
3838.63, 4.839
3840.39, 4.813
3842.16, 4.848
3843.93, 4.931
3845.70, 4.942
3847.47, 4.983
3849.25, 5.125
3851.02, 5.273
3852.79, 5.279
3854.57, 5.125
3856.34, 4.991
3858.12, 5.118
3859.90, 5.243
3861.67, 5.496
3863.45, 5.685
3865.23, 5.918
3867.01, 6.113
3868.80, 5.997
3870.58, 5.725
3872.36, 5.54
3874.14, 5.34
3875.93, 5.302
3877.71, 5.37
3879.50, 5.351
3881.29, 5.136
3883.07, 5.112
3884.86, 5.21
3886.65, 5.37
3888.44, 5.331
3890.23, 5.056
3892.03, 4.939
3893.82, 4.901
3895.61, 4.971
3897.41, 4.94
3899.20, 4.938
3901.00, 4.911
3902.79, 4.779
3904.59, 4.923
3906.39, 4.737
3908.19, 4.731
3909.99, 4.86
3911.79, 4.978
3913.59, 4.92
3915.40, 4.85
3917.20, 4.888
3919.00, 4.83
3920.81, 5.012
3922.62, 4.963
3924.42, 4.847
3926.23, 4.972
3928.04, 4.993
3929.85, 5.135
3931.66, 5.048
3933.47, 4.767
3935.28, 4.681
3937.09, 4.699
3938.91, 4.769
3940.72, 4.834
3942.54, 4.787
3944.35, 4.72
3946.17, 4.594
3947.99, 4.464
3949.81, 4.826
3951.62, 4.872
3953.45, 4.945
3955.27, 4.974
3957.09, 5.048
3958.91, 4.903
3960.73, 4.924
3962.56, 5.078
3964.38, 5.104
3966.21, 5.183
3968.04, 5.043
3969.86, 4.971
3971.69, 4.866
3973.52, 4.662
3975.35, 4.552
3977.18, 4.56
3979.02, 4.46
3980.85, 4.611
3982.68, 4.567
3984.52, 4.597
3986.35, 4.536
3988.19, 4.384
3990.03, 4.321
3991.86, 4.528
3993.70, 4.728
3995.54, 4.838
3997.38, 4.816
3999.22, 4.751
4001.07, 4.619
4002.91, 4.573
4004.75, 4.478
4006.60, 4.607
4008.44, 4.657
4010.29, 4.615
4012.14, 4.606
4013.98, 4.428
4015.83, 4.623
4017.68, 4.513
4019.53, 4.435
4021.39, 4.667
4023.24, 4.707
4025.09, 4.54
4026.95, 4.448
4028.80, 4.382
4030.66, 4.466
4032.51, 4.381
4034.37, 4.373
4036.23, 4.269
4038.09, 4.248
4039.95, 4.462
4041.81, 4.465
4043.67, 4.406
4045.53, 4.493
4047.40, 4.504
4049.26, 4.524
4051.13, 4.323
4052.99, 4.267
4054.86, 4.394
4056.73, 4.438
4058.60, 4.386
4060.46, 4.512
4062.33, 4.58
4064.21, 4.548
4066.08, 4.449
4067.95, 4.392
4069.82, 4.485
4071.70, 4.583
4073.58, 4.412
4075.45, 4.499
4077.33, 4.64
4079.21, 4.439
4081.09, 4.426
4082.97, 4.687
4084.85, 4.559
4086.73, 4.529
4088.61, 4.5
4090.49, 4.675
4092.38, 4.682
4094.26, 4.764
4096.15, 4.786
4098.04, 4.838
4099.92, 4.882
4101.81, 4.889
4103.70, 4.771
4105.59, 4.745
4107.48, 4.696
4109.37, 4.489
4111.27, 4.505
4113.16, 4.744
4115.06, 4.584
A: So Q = 0.95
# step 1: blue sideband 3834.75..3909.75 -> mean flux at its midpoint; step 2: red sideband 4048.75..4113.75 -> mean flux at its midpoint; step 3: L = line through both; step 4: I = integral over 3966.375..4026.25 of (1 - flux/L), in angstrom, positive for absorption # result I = 2.4 angstrom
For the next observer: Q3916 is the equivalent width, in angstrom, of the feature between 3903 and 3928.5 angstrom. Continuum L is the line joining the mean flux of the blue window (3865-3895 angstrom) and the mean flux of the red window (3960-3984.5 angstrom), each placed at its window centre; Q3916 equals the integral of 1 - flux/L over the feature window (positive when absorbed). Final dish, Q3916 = 1.3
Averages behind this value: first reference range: 5.38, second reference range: 4.8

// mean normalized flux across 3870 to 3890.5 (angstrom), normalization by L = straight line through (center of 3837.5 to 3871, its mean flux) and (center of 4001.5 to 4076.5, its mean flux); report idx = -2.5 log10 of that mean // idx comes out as -0.03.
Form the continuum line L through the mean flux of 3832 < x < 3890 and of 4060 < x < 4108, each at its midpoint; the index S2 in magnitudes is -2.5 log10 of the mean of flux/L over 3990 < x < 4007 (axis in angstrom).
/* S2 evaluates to 0.05 mag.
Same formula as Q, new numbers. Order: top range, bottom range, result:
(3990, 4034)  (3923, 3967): 0.97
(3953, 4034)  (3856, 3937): 0.96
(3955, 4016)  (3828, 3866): 0.99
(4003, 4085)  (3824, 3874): 0.95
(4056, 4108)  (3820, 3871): 1.00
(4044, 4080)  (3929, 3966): 0.97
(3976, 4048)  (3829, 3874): 0.94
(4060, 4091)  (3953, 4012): 1.00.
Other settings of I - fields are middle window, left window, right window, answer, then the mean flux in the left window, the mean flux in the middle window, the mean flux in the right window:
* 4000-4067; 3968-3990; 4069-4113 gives 2.1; 4.62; 4.48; 4.63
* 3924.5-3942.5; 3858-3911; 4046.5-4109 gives 0.7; 5.23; 4.87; 4.57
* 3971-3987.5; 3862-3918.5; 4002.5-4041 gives 0.4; 5.19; 4.59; 4.5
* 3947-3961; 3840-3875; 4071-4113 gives 0.5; 5.33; 4.87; 4.64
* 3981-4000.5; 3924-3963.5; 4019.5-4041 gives 0.1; 4.86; 4.61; 4.45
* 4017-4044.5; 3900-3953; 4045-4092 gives 0.8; 4.84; 4.45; 4.49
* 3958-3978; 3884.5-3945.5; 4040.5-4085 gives -0.6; 4.92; 4.9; 4.47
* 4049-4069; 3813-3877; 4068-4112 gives 1.1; 5.21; 4.44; 4.63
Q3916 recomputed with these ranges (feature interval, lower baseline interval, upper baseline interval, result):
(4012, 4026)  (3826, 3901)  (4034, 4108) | 0.4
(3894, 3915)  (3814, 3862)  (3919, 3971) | 0.3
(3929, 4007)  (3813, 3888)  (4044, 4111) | 2.0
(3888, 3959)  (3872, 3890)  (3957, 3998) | 2.4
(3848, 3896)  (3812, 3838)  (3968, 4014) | -3.7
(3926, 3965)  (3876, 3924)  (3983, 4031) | -0.4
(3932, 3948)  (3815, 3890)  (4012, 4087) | 0.5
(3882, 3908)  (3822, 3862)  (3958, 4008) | -0.4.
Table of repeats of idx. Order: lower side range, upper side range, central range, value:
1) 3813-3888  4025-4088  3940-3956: 0.02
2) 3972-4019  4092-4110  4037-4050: 0.05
